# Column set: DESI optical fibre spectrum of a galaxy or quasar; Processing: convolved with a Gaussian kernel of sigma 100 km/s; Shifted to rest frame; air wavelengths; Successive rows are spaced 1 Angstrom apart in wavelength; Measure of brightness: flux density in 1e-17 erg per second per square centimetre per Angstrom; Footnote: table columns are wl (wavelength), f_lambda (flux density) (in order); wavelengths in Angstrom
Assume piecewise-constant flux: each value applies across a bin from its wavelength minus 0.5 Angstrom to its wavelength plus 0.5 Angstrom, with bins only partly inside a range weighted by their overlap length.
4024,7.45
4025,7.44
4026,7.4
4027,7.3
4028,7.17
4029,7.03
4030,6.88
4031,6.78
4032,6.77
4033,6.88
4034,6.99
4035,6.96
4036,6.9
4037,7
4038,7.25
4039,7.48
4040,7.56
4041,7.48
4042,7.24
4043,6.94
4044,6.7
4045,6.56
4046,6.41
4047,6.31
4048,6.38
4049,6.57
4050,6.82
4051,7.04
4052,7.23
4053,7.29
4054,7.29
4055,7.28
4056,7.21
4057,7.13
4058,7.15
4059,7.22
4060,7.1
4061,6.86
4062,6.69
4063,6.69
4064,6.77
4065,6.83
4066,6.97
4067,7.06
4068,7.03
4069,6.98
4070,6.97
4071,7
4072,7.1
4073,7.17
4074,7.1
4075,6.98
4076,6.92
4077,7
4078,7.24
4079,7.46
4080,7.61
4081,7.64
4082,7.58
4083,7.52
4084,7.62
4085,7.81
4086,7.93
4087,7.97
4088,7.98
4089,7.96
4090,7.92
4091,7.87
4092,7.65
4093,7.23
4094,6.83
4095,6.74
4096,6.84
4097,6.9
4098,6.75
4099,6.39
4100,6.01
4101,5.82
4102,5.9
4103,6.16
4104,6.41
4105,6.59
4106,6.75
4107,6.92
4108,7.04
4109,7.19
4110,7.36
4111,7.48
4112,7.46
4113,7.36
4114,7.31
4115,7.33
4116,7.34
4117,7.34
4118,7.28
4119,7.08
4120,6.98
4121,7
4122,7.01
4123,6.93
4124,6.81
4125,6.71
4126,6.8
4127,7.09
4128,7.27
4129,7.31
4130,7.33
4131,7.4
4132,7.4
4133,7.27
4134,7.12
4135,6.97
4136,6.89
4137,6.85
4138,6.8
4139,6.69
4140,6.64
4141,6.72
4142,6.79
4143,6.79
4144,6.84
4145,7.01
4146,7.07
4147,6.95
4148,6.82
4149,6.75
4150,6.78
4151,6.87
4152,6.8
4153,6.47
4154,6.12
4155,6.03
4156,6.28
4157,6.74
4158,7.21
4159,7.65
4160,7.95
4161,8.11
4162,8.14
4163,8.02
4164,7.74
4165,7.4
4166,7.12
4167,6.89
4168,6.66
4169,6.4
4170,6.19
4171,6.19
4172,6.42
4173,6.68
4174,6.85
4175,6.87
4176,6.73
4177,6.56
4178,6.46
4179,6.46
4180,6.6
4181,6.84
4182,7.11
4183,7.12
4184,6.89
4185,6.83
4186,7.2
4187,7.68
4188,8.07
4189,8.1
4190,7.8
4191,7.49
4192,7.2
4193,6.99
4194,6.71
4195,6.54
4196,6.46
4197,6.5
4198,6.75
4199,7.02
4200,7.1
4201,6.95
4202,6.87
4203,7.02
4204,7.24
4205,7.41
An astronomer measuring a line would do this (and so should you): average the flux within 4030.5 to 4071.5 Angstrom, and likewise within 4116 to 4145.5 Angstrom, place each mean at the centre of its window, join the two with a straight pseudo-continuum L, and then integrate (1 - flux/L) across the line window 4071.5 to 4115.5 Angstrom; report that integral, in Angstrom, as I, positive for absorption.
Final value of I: -1.0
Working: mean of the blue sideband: 6.97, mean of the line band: 7.15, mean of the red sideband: 7.01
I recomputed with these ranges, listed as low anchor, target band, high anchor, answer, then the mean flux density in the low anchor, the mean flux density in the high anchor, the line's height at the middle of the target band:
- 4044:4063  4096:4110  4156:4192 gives 0.8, 6.91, 7.11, 6.99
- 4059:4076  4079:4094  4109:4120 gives -1.3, 6.96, 7.31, 7.1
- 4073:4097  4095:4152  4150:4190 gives 2.5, 7.43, 6.99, 7.23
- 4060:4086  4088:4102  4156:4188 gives 0.3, 7.16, 7.03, 7.13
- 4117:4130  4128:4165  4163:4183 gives -0.6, 7.05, 6.79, 6.93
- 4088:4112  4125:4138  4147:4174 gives -0.3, 6.93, 6.94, 6.94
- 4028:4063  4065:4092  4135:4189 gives -1.7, 6.98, 6.93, 6.97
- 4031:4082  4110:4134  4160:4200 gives -0.5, 7.03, 7.03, 7.03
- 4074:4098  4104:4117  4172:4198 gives 0.3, 7.42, 6.97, 7.31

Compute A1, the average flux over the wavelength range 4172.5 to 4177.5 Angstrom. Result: 6.74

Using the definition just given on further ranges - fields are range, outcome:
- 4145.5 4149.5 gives 6.9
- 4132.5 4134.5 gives 7.2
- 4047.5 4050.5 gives 6.59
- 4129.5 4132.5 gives 7.38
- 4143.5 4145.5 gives 6.92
